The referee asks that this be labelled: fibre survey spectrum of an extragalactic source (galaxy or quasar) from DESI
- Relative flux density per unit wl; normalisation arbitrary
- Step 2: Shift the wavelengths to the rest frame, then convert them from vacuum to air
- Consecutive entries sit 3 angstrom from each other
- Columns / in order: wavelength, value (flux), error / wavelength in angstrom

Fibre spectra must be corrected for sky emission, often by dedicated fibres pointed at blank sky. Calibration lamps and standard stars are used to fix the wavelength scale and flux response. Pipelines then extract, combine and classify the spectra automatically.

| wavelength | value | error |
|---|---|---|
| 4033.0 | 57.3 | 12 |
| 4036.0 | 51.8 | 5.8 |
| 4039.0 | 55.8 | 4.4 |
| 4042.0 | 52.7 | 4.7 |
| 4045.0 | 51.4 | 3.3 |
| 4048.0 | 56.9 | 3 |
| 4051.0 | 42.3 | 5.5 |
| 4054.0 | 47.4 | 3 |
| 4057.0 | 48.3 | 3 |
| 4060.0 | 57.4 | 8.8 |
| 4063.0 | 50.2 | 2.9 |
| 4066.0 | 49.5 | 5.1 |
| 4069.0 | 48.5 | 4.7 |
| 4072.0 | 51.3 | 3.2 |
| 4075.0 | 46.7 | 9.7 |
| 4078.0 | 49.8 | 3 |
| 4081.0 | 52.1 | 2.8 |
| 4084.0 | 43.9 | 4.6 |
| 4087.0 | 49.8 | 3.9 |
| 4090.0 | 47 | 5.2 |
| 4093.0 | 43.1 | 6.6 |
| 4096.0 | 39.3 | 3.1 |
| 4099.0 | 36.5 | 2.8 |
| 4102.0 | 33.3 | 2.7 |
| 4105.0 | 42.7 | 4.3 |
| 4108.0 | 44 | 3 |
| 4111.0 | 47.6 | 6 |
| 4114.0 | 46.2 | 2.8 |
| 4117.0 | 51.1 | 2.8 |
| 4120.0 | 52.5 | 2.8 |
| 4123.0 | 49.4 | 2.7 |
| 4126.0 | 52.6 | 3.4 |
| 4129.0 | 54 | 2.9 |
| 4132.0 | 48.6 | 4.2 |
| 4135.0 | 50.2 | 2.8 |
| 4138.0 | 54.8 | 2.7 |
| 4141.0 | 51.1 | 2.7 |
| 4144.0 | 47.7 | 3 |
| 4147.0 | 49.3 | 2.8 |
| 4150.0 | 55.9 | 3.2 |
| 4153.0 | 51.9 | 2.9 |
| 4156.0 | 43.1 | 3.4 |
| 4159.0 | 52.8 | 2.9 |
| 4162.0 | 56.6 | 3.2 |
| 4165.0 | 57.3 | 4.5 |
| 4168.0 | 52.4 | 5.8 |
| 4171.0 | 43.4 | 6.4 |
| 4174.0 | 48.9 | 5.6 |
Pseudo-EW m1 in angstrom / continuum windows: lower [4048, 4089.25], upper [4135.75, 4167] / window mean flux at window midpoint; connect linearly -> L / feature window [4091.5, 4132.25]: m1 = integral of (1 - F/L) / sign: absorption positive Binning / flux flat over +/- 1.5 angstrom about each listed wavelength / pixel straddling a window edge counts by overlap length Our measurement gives 4.06 angstrom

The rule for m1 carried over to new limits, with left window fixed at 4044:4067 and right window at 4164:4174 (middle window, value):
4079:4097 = 1.5 angstrom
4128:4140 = -0.3 angstrom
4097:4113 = 3.0 angstrom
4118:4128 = -0.2 angstrom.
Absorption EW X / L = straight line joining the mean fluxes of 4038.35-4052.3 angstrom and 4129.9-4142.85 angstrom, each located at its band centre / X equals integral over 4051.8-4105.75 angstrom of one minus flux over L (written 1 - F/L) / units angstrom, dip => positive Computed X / 5.3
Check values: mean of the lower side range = 51.7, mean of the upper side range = 51.2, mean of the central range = 46.5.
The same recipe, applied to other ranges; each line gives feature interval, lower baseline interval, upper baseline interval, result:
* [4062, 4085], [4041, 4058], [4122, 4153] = 0.53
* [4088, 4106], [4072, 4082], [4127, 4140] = 3.54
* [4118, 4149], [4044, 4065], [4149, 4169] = 0.67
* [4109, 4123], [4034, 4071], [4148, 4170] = 0.76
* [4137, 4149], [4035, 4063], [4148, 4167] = 0.43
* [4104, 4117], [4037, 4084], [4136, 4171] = 1.33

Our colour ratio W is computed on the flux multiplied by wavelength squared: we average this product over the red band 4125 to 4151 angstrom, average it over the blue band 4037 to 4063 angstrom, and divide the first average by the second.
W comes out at 1.04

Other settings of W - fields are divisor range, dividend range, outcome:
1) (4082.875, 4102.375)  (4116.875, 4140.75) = 1.24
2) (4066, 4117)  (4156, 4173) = 1.18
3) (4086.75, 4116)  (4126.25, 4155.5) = 1.22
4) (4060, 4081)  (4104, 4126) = 0.98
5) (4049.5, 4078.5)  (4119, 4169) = 1.10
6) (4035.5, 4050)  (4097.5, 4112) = 0.78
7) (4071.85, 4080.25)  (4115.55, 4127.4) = 1.07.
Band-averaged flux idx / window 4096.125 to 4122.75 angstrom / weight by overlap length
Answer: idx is 44.2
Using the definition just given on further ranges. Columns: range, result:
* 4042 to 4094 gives 49.3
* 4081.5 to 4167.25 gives 48.4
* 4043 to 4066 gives 50.5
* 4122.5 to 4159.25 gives 50.9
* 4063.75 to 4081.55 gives 49.5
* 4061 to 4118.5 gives 46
